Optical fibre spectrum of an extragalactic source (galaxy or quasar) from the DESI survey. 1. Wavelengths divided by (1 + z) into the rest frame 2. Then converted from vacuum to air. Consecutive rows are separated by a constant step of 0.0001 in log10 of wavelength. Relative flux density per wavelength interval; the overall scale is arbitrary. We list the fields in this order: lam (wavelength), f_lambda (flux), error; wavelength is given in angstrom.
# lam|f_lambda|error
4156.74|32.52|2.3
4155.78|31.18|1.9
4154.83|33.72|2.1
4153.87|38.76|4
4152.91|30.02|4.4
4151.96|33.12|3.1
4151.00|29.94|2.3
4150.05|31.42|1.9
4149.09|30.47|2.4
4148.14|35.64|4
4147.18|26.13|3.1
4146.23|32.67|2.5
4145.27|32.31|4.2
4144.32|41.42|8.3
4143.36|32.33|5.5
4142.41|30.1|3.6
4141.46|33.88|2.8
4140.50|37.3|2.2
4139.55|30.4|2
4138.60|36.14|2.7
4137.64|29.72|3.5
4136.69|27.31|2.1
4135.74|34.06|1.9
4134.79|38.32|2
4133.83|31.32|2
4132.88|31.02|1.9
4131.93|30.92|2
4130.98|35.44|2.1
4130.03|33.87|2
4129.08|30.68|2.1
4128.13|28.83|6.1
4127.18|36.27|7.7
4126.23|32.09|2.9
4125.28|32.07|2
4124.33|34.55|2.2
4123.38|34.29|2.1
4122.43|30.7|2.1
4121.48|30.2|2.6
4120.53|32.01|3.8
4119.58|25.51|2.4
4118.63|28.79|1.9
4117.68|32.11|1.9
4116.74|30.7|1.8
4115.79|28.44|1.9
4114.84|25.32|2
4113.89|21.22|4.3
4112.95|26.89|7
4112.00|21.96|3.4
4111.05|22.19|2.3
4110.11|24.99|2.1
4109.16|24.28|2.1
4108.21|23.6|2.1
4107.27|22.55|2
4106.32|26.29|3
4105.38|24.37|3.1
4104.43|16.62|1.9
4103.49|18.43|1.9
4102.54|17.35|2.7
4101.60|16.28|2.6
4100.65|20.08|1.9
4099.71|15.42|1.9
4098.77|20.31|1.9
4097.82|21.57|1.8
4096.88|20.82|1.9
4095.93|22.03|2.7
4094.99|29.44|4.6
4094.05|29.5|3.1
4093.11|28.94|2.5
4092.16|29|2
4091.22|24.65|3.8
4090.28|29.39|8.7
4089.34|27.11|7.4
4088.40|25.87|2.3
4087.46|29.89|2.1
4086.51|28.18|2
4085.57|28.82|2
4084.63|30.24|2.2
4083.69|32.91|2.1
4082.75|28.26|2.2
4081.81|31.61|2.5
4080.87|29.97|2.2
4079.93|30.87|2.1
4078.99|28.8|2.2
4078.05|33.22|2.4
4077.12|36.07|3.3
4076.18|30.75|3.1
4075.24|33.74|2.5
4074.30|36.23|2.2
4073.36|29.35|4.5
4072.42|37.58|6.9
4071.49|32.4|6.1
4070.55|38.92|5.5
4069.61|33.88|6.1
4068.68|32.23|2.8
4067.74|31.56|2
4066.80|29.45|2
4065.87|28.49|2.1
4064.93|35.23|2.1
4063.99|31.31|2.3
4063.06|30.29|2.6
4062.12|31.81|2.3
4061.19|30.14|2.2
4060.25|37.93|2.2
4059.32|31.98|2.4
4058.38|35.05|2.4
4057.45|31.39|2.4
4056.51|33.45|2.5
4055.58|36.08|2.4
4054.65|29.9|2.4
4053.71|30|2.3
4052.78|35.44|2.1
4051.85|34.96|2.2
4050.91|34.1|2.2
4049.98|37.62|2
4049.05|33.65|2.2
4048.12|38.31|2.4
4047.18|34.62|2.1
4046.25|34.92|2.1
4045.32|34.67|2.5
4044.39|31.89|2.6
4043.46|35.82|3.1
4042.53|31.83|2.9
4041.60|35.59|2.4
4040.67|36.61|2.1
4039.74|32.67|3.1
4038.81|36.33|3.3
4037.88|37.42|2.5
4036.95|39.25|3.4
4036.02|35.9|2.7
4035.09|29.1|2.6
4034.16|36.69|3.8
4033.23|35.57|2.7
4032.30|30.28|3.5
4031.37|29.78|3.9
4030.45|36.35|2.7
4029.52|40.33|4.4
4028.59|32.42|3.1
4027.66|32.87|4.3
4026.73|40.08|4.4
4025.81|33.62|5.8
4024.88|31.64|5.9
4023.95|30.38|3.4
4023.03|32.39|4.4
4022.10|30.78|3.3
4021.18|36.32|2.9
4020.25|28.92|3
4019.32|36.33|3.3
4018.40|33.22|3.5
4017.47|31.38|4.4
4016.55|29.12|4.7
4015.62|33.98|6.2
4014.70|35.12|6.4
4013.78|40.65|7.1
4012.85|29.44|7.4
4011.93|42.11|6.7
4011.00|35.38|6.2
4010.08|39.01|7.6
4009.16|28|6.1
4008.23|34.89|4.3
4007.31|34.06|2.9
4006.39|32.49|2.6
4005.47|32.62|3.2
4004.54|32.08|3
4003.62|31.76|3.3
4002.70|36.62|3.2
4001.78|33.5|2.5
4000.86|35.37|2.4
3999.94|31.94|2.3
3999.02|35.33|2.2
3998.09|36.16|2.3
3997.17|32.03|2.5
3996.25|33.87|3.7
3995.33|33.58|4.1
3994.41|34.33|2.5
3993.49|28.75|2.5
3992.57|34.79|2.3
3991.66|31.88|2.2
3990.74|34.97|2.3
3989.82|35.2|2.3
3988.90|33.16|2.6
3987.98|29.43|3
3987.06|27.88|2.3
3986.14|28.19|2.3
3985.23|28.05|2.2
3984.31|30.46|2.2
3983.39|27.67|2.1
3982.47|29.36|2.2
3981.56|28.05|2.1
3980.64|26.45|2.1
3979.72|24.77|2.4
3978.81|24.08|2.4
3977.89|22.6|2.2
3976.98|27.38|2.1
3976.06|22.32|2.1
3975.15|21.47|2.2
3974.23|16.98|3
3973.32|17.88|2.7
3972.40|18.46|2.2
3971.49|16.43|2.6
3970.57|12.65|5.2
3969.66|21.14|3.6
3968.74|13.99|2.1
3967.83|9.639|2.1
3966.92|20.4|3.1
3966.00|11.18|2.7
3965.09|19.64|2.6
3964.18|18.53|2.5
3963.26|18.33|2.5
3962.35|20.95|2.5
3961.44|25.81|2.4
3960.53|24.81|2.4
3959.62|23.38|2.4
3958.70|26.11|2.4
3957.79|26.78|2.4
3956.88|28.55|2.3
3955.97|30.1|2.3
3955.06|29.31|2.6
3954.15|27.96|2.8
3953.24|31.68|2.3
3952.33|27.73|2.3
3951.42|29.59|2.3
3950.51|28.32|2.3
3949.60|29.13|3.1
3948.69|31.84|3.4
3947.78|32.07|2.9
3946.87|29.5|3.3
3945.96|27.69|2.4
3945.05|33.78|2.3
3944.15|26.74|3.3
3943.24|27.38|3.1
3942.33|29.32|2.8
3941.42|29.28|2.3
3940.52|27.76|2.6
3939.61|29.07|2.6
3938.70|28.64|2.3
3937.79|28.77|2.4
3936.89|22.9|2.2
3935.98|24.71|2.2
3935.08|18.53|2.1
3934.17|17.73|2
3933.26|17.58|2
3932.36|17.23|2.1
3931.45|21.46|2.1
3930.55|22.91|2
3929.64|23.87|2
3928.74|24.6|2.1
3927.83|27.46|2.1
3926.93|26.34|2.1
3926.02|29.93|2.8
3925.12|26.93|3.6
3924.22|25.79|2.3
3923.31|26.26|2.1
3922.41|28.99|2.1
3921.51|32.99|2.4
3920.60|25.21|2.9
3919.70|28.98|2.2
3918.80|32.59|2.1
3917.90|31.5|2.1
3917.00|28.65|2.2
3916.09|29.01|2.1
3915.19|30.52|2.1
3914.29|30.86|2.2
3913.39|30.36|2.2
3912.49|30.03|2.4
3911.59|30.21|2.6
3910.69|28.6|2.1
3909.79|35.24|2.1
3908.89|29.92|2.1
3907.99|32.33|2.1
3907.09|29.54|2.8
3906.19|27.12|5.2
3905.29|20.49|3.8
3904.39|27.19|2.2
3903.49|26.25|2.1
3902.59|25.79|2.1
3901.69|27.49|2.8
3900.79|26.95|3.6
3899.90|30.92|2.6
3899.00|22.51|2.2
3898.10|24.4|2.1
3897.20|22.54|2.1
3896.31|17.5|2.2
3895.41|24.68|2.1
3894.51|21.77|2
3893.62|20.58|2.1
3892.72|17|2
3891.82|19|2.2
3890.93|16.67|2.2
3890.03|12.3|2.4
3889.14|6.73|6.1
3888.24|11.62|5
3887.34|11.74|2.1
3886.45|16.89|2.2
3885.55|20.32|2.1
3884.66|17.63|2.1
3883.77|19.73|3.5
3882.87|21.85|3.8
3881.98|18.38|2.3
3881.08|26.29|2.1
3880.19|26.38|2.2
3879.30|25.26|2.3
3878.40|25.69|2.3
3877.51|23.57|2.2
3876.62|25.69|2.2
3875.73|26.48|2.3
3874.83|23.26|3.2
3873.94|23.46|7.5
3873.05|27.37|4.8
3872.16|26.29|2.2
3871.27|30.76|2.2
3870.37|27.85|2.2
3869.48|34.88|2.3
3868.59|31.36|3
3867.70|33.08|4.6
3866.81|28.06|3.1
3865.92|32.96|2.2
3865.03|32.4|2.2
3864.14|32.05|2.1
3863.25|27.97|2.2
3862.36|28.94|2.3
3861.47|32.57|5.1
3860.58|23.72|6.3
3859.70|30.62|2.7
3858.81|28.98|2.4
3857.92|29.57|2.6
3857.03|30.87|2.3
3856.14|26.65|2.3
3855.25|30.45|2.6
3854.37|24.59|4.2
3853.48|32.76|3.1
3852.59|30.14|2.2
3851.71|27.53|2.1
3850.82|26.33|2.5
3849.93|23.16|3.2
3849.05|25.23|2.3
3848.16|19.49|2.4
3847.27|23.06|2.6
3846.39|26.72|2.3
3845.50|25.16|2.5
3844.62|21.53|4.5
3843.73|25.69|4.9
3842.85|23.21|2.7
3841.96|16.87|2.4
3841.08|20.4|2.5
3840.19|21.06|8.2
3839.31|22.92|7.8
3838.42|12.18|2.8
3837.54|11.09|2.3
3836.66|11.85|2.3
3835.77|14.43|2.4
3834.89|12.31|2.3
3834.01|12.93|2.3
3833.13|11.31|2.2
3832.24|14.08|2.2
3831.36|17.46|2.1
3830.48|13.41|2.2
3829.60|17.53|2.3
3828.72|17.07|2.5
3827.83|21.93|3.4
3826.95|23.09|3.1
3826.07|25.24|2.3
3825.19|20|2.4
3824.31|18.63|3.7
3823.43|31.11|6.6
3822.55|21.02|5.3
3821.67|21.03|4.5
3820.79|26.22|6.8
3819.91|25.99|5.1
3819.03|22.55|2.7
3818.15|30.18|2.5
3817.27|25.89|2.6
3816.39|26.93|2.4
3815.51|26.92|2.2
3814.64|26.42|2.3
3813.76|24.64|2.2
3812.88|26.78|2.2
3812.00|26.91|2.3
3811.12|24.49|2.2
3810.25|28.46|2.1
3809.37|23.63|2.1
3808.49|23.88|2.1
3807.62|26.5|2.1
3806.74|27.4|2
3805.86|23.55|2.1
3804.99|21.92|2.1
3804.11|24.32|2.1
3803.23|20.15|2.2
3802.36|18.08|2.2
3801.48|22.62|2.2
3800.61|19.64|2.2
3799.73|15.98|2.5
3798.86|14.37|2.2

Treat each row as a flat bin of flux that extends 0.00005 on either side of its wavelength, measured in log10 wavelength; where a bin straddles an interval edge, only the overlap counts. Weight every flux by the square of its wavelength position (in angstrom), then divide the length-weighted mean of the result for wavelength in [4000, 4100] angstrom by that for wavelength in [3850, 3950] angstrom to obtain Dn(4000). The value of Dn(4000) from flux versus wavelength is 1.34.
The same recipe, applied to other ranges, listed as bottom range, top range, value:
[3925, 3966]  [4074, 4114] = 1.08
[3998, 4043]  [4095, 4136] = 0.83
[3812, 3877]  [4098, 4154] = 1.37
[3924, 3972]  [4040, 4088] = 1.42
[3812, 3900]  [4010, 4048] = 1.62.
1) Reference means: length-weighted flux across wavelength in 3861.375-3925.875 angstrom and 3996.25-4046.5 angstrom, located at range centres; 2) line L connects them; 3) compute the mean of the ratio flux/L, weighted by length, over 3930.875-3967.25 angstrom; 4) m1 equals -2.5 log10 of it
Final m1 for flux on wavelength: 0.15 mag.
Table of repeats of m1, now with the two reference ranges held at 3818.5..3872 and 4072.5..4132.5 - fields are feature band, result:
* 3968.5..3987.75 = 0.11 mag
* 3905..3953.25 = -0.10 mag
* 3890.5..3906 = 0.07 mag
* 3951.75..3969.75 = 0.12 mag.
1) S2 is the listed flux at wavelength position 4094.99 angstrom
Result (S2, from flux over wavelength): 29.44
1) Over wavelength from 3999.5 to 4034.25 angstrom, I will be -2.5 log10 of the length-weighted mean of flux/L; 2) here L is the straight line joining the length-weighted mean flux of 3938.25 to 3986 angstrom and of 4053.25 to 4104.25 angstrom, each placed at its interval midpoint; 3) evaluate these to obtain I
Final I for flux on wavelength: -0.25 mag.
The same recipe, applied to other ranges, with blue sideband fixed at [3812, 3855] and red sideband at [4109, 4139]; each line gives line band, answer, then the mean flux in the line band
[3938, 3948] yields -0.17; 29.1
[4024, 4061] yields -0.23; 34.4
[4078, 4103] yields 0.12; 26.2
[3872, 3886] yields -0.02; 23.6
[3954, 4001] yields 0.01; 25.9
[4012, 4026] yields -0.22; 33.1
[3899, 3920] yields -0.20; 29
